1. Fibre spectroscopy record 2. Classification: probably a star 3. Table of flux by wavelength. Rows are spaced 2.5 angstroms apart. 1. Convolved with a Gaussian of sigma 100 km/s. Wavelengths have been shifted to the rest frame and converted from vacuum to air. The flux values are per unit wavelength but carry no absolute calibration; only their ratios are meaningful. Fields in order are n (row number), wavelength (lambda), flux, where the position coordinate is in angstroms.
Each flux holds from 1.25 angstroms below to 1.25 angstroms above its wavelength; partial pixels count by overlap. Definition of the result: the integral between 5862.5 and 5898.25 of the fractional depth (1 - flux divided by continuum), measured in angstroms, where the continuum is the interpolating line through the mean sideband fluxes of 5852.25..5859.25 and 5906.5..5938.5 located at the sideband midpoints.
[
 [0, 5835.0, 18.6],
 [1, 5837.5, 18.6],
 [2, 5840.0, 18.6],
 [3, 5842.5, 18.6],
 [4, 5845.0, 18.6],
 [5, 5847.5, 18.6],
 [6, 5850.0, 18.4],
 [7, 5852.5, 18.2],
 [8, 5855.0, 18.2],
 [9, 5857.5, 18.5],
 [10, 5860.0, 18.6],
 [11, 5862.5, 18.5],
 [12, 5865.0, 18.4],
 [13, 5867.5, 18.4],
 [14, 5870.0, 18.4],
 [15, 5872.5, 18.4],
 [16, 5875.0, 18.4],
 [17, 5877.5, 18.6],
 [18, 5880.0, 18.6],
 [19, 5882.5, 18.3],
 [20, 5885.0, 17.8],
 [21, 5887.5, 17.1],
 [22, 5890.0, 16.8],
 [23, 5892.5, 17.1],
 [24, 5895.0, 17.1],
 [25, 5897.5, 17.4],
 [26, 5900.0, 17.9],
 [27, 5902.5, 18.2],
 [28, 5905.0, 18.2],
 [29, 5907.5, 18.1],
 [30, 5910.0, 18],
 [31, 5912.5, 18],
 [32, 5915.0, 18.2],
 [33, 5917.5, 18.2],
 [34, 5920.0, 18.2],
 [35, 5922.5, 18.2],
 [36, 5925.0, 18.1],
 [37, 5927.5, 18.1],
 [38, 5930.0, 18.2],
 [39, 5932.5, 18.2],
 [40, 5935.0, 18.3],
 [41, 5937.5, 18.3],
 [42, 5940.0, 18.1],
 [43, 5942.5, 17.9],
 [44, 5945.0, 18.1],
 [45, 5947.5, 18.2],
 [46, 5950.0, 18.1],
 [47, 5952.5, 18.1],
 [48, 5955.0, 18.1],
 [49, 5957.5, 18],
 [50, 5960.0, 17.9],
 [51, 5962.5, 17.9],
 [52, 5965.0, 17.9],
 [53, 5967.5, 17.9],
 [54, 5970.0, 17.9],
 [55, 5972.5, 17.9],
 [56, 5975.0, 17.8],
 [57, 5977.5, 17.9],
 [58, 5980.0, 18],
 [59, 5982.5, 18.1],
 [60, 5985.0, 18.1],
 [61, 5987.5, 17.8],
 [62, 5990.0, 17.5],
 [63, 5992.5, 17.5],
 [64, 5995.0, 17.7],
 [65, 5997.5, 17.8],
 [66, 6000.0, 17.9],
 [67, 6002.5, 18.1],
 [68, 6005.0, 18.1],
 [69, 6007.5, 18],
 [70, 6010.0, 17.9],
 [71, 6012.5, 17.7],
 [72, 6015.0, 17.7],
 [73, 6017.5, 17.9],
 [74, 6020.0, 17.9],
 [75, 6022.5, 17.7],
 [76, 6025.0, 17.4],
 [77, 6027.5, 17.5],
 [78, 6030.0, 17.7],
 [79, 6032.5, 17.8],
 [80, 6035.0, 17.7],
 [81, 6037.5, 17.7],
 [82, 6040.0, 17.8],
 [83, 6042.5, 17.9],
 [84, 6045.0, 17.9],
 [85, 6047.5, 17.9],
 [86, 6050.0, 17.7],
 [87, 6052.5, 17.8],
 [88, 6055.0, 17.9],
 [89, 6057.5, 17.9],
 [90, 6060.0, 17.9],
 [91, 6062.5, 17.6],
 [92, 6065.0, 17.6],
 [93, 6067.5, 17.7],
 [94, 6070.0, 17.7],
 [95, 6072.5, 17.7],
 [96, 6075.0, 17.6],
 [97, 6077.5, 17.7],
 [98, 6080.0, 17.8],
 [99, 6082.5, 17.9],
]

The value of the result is 0.6 angstroms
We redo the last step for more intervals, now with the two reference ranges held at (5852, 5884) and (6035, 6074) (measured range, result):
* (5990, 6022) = 0.2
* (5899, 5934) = 0.2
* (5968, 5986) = 0.1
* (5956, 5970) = 0.1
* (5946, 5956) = 0.0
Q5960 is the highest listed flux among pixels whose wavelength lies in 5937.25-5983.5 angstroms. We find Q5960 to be 18.3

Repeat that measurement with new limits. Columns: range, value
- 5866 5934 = 18.6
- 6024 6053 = 17.9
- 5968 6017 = 18.1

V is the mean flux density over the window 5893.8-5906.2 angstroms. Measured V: 17.8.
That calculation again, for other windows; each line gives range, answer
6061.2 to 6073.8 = 17.7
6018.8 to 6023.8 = 17.8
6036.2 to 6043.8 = 17.8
